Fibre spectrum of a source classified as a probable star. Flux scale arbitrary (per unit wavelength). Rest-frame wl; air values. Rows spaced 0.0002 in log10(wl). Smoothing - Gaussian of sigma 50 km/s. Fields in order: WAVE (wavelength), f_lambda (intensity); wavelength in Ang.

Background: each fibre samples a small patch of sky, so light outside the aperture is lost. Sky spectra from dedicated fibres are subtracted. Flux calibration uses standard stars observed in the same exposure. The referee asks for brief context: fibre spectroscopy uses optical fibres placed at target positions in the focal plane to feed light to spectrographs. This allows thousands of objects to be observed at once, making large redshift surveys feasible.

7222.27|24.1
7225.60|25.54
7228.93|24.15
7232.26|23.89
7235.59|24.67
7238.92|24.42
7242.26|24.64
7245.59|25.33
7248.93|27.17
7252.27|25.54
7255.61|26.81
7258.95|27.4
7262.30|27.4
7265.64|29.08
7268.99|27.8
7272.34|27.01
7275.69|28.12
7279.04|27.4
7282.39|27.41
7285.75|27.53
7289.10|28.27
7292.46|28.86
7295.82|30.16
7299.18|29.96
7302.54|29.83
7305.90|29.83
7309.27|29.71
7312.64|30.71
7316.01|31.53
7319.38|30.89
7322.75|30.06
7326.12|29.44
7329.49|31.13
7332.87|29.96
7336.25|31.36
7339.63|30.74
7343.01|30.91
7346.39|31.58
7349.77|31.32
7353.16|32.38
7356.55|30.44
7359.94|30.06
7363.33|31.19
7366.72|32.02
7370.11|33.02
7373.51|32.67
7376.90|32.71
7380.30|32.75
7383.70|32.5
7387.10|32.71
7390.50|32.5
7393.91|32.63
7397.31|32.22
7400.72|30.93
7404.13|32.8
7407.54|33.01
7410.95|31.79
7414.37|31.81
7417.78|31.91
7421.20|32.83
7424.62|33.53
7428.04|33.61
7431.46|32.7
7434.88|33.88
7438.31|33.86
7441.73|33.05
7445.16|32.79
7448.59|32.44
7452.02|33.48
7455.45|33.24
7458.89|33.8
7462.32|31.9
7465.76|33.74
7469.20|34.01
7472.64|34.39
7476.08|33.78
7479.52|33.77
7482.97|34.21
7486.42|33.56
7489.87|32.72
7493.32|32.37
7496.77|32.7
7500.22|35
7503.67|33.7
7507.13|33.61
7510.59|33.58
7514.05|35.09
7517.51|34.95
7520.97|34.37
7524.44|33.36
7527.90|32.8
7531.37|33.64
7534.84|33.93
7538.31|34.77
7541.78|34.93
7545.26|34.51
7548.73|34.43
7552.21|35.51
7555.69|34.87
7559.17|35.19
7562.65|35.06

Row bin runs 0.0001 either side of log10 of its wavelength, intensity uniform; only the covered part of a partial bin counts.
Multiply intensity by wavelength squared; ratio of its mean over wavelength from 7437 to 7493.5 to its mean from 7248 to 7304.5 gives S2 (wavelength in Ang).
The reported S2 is 1.25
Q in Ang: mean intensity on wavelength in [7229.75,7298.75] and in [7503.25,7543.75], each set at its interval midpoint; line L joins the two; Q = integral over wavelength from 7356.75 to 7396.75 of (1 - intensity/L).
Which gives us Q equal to -2.8 Ang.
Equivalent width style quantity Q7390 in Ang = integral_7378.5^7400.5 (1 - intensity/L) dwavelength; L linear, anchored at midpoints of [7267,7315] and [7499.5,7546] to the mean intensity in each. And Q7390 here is -0.98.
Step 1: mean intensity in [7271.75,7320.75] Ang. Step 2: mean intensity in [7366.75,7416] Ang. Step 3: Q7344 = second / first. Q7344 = 1.11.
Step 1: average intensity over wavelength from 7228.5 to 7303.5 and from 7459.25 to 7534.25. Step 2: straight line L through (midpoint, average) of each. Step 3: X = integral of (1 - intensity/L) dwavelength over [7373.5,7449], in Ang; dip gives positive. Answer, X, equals -3.5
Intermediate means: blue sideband 27.1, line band 32.7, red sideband 33.7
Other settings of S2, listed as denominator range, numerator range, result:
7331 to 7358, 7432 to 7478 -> 1.11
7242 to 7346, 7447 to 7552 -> 1.24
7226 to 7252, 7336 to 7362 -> 1.28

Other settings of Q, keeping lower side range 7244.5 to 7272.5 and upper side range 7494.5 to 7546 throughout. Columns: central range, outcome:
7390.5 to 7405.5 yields -0.7 Ang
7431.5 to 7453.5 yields -0.8 Ang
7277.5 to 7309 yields -0.9 Ang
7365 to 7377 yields -1.0 Ang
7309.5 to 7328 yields -1.1 Ang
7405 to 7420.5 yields -0.5 Ang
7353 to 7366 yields -0.5 Ang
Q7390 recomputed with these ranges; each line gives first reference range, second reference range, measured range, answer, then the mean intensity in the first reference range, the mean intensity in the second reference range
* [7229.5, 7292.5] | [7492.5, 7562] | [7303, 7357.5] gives -4.0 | 26.7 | 34.2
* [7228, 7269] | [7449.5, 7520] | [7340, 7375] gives -2.4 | 26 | 33.7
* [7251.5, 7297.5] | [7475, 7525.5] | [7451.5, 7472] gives -0.4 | 27.8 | 33.8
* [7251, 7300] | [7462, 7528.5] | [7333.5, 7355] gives -1.1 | 27.9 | 33.7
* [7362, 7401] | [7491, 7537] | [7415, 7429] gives 0.0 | 32.4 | 33.8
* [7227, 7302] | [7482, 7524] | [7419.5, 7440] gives -1.1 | 27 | 33.8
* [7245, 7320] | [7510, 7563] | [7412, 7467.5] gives -1.5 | 28.4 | 34.4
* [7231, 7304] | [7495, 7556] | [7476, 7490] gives -0.3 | 27.2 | 34.2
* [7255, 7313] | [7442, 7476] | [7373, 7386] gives -0.6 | 28.5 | 33.3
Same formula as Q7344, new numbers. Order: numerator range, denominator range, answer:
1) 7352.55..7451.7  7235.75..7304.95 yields 1.18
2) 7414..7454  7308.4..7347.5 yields 1.08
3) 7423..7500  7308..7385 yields 1.07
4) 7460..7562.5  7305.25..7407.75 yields 1.08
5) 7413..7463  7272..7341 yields 1.12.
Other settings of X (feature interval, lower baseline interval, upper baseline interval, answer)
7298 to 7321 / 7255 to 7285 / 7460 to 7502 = -1.30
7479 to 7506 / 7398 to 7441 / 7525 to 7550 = 0.07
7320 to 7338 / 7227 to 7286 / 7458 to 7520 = -1.09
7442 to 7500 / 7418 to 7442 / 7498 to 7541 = 0.52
